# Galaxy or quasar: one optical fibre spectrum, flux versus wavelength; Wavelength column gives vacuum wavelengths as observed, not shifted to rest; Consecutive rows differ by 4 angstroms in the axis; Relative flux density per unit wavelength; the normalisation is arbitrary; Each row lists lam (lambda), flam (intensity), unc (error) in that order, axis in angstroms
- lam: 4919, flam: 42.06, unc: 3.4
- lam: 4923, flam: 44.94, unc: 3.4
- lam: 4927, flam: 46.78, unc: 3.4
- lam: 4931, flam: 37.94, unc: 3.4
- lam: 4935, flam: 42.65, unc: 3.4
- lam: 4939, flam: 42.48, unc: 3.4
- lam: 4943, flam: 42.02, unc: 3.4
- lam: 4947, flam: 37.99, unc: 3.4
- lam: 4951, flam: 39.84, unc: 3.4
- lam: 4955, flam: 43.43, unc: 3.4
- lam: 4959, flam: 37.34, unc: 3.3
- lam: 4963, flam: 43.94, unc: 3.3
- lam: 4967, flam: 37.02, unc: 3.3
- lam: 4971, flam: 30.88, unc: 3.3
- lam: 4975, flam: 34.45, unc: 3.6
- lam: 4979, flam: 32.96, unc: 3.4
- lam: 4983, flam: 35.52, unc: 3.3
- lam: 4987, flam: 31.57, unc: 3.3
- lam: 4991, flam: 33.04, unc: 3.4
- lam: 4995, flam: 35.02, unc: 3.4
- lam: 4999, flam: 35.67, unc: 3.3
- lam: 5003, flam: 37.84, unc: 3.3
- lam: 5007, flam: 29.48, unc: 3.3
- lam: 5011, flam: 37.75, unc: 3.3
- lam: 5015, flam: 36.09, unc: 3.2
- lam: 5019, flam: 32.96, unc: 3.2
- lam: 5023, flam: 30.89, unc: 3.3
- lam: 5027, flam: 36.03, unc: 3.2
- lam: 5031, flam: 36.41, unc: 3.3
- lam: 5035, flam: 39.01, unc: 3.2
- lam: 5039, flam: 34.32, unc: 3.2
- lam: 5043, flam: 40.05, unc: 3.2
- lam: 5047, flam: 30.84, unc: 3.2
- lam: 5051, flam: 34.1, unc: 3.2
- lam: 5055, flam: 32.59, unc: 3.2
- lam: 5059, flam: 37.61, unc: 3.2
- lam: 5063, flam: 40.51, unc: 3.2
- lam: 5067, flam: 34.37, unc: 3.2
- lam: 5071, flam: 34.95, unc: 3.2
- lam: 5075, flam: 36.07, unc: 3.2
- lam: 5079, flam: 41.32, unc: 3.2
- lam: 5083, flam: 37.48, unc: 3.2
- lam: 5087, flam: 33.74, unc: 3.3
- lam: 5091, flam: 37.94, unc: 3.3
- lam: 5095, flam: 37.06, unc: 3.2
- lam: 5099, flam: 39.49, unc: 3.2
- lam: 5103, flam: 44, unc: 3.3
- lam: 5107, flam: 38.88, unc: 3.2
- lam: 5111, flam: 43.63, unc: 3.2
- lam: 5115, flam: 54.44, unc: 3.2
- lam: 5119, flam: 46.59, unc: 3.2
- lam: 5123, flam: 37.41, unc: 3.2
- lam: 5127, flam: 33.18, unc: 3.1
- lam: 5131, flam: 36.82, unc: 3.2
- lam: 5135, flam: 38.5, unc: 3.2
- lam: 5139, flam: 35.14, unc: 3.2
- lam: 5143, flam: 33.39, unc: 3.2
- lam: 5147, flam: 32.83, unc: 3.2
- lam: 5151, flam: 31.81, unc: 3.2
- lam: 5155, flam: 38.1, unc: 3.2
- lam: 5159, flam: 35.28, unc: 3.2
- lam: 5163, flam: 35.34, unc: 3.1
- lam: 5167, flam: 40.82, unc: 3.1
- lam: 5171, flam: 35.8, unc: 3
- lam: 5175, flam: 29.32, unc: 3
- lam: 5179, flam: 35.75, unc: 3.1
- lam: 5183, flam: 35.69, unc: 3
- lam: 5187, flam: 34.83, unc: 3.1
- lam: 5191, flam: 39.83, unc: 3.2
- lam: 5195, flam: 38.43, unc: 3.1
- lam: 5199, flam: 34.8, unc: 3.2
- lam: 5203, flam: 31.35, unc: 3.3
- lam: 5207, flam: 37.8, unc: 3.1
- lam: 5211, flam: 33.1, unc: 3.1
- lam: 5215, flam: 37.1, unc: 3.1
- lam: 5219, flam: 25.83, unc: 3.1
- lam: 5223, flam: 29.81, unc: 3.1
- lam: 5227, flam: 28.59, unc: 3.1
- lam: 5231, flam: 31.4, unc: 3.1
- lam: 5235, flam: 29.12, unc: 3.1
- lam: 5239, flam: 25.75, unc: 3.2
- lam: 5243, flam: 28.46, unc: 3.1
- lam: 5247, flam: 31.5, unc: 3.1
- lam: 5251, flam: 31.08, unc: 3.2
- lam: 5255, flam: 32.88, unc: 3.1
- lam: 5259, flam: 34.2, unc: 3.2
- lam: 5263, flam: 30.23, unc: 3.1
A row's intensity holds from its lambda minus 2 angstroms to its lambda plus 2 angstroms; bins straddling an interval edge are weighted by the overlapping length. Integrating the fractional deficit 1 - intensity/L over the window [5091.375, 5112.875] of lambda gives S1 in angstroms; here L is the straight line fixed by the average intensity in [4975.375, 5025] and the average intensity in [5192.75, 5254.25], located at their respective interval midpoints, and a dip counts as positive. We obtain -4.8 angstroms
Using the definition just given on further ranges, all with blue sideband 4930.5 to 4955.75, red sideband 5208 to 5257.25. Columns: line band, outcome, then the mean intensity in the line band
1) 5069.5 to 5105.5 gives -2.3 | 38.1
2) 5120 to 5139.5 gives -1.5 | 36.8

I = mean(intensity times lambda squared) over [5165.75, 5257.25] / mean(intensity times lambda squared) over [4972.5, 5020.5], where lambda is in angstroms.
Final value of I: 1.0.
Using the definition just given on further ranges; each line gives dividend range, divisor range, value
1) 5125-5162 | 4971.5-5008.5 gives 1.10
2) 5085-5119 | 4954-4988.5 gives 1.21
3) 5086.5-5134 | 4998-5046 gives 1.18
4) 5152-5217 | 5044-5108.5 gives 1.01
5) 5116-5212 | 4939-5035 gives 1.07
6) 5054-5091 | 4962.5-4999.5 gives 1.10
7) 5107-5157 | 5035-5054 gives 1.13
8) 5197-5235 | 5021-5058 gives 0.98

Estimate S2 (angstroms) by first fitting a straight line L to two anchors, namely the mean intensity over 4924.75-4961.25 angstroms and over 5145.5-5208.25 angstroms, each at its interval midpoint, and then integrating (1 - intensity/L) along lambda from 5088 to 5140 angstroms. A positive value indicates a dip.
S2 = -4.48 angstroms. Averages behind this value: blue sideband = 41.2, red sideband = 35.5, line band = 40.2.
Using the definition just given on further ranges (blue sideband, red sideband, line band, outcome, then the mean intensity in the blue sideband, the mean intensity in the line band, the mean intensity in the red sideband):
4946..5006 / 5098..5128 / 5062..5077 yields 1.62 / 36.3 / 36.2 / 42.6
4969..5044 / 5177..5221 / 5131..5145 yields -0.39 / 34.7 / 35.8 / 35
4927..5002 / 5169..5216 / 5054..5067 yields -0.06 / 37.7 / 36.8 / 35.3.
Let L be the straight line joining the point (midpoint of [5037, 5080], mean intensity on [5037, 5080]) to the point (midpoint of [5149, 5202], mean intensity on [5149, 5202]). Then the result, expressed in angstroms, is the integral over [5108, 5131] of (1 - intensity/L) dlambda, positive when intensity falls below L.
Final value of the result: -4.2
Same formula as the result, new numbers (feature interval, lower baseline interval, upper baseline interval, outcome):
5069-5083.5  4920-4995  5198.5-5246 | -0.95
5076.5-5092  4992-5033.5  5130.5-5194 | -1.04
